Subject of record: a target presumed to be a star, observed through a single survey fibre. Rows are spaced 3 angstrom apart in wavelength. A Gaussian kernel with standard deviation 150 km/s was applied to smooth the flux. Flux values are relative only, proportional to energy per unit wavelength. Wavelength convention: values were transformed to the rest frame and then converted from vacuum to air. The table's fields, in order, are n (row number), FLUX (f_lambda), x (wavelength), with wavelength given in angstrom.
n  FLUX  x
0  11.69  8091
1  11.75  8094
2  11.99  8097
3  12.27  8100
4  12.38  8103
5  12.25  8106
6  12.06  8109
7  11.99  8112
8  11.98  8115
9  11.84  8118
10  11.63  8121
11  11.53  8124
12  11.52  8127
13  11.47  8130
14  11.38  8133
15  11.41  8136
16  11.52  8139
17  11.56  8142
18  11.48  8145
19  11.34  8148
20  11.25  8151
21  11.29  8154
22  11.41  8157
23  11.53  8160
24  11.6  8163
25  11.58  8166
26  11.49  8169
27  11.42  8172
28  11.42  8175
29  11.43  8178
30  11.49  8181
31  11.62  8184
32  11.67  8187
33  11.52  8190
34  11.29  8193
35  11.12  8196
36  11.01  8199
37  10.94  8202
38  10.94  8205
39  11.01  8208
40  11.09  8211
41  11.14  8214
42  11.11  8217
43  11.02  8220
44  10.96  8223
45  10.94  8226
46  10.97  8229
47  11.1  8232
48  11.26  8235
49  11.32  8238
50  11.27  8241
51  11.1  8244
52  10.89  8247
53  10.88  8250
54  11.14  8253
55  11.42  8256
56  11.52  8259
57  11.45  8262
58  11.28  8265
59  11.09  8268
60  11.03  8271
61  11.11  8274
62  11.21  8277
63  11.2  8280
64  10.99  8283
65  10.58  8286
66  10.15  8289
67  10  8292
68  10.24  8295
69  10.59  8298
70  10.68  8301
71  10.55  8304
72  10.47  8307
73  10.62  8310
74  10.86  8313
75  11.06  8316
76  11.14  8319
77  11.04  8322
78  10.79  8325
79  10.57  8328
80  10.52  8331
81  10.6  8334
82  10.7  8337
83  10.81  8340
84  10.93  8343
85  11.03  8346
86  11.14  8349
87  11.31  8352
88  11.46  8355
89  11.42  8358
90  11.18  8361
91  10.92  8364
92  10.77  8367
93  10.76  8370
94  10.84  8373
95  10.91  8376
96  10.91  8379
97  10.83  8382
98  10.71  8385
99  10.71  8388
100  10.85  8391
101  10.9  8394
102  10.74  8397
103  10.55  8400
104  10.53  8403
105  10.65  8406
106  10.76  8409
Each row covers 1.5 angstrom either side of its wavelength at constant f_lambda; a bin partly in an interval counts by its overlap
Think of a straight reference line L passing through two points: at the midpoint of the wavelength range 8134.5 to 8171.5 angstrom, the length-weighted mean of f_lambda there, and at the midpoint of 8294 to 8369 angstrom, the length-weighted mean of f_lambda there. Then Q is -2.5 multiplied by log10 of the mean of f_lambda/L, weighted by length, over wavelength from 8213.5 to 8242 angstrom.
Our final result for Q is 0.010 mag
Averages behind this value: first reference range 11.5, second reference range 10.9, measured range 11.1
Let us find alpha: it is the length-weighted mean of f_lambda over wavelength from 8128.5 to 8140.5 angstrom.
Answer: 11.4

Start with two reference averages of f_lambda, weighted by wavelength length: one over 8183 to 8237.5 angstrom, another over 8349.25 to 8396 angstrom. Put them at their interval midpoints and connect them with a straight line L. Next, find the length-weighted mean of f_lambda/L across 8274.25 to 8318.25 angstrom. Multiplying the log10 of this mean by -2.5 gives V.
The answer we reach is 0.037 mag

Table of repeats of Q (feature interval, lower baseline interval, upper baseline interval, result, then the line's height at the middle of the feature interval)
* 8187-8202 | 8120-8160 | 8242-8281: 0.01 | 11.3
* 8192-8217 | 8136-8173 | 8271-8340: 0.01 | 11.2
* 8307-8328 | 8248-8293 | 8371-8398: 0.01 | 10.9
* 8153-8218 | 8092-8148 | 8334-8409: 0.02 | 11.5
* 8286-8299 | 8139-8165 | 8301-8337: 0.06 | 10.9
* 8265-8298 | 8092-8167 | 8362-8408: 0.04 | 11.1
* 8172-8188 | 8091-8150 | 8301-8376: 0.00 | 11.5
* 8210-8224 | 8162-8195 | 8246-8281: 0.03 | 11.4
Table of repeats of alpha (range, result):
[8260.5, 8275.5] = 11.2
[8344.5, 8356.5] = 11.2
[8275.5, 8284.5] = 11.1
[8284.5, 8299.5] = 10.3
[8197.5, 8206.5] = 11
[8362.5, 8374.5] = 10.8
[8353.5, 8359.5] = 11.4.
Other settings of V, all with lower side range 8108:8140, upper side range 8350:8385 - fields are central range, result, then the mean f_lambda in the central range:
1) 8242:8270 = 0.01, 11.2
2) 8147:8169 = 0.01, 11.4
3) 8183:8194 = 0.00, 11.5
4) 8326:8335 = 0.05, 10.6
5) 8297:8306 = 0.06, 10.6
